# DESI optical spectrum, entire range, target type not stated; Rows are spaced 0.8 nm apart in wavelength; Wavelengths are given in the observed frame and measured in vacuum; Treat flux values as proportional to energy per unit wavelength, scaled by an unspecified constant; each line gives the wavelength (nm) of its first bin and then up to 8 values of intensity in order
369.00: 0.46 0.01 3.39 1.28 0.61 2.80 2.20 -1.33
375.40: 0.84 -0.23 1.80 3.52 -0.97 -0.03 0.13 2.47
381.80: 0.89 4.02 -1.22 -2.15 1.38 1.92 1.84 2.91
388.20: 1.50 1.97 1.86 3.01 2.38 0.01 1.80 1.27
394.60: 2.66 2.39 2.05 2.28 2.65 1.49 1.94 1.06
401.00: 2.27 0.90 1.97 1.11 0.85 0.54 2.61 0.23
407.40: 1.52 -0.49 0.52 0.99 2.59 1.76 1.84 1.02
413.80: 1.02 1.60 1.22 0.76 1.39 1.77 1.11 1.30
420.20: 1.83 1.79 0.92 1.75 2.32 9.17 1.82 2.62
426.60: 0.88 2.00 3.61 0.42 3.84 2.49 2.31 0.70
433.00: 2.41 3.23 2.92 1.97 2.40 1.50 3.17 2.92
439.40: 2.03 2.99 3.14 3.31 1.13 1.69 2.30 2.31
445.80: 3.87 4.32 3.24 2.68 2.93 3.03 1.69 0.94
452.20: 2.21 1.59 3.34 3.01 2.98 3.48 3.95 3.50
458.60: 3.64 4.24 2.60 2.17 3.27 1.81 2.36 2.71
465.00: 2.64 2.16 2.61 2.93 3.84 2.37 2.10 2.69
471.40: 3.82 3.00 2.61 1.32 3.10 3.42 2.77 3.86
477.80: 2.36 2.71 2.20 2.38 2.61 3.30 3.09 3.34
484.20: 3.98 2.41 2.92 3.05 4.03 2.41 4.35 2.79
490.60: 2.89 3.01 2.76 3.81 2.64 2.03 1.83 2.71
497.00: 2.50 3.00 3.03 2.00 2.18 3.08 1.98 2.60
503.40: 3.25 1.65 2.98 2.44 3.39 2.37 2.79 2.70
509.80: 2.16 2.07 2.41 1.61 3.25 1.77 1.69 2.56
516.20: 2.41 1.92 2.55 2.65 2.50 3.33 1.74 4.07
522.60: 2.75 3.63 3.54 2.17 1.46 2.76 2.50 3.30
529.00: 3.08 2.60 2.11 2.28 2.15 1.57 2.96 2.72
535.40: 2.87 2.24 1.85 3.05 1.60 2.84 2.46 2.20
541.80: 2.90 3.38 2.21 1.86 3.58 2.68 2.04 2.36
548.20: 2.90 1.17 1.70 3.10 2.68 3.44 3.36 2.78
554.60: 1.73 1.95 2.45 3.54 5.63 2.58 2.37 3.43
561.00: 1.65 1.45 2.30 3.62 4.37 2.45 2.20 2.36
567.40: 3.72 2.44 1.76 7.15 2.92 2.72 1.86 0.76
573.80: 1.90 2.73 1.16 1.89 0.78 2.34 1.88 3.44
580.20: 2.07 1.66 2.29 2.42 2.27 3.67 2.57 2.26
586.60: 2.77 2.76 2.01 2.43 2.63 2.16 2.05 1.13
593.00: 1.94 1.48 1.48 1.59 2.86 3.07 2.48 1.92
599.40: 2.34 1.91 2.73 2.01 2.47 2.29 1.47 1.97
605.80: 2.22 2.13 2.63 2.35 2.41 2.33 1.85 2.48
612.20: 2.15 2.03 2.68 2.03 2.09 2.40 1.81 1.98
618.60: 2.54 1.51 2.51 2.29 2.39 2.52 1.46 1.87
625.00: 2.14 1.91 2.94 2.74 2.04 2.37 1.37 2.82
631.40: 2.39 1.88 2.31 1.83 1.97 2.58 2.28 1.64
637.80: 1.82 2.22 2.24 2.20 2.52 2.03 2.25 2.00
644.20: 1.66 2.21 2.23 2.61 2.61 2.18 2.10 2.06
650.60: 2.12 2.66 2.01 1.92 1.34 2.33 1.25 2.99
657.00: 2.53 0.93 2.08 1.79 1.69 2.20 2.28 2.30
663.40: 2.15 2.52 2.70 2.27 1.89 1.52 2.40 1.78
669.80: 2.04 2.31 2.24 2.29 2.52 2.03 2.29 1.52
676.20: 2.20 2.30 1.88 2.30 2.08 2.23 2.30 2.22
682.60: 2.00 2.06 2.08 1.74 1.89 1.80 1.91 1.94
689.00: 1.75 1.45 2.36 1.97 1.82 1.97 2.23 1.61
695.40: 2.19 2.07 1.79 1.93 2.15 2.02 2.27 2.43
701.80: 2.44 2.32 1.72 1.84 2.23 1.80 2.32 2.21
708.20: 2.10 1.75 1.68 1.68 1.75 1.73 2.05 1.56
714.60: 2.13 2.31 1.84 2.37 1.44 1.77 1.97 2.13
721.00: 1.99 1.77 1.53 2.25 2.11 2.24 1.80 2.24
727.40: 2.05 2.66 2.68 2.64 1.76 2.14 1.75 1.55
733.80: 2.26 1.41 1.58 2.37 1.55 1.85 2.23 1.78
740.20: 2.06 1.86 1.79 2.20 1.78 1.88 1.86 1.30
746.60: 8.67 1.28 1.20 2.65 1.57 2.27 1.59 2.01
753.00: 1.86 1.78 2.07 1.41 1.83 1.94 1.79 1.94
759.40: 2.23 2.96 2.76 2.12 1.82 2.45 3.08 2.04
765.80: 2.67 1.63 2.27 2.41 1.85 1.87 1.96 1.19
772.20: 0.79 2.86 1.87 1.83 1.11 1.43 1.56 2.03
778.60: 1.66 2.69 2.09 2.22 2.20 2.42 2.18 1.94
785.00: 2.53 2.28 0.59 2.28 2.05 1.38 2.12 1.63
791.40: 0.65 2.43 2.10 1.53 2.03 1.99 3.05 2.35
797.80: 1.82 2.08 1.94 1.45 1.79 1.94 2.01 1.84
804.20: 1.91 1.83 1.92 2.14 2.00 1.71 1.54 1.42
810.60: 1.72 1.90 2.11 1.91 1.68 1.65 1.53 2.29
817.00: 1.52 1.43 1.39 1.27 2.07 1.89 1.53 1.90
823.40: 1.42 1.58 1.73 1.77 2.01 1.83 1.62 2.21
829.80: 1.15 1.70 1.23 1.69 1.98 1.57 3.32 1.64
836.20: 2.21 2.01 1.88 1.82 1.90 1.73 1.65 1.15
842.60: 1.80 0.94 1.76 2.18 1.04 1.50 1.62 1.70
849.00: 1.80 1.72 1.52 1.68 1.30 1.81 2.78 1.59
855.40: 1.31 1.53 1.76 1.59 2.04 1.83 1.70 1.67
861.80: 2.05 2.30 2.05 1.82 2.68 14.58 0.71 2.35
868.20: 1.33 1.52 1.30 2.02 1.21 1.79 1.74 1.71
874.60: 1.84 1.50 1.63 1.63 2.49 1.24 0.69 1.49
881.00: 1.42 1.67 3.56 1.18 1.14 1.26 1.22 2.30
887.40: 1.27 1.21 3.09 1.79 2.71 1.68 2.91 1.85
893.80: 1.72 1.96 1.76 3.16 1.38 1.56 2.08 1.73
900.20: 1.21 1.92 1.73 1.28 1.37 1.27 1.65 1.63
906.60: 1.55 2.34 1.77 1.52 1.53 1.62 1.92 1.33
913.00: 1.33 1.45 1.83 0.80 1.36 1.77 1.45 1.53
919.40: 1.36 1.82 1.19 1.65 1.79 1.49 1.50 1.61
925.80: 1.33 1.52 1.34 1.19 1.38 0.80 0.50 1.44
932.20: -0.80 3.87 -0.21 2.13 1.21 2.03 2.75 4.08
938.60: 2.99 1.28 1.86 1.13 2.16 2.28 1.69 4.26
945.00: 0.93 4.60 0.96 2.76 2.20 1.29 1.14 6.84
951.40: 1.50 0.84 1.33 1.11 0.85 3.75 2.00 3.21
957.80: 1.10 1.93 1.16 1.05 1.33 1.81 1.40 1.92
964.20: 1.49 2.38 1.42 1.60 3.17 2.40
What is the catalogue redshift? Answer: 0.137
